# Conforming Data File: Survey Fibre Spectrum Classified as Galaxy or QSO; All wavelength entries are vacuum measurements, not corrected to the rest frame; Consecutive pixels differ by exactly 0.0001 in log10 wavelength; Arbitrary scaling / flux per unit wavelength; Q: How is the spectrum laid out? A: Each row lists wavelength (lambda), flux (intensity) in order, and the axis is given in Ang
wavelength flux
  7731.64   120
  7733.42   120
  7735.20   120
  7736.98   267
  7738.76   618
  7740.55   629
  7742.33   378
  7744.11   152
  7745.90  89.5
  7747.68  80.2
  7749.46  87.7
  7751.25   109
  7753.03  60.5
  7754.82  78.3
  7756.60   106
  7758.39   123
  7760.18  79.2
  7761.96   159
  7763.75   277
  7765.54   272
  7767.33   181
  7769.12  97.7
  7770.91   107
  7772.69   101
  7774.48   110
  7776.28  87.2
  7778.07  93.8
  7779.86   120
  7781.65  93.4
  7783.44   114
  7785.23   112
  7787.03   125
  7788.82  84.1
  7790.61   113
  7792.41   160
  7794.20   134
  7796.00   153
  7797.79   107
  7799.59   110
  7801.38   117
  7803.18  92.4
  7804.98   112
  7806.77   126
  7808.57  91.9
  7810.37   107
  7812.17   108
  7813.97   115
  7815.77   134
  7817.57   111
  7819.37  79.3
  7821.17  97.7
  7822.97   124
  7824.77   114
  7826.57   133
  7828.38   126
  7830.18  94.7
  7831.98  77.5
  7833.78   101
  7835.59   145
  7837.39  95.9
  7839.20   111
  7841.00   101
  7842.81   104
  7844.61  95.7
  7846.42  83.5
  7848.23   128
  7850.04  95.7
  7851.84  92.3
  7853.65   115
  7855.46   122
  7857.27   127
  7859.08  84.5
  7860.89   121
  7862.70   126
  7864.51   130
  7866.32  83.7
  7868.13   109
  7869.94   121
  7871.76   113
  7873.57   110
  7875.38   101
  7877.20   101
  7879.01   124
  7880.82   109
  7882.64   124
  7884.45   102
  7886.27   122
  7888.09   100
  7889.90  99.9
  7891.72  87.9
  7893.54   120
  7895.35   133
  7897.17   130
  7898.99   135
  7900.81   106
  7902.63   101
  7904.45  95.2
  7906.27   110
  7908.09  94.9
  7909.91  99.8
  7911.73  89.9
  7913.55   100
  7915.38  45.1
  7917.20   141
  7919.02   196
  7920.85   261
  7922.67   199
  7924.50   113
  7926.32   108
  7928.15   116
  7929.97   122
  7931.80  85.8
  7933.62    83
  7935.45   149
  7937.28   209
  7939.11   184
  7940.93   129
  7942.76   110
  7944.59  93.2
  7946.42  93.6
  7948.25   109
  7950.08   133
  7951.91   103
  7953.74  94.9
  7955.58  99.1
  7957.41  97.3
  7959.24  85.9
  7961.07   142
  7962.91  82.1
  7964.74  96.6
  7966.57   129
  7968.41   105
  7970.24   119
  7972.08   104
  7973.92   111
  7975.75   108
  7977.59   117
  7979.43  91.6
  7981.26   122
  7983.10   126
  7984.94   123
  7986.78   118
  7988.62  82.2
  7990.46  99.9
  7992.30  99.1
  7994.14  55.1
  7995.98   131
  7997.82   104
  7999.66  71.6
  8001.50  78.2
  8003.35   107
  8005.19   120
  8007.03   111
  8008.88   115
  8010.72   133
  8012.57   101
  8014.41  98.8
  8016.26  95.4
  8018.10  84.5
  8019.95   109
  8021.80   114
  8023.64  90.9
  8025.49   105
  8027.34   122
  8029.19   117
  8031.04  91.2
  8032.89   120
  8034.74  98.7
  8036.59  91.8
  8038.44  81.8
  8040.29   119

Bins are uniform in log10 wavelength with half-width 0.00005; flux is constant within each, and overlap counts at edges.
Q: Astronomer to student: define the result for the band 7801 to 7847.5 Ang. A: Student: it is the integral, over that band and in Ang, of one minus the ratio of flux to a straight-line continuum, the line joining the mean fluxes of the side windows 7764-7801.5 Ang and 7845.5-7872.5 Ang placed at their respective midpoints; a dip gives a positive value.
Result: 3.9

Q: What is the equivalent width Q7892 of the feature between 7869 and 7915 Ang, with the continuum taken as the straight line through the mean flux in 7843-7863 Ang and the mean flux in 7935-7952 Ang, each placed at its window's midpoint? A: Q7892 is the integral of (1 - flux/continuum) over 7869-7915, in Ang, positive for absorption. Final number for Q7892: 3.7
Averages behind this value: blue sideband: 108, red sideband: 132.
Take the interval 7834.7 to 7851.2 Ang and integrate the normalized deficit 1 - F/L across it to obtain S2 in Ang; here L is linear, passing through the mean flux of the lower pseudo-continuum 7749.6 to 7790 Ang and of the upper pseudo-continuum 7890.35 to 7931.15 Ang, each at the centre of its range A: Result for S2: 2.1 Ang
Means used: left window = 122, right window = 122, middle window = 106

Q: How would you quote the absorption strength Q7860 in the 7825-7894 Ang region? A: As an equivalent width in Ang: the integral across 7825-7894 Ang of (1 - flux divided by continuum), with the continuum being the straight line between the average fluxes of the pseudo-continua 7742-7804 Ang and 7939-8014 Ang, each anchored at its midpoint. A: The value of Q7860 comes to 5.1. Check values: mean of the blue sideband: 125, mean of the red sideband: 107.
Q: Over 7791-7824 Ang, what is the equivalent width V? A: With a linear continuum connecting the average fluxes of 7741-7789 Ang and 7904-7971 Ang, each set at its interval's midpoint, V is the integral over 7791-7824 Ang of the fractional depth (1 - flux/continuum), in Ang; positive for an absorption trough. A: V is 3.8 Ang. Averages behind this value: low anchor 134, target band 115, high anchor 120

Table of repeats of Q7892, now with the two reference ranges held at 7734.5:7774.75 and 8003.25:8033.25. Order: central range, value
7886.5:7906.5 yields 4.6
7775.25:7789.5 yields 6.0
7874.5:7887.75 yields 3.4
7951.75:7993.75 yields 5.3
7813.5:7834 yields 7.1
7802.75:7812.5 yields 3.7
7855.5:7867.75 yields 3.4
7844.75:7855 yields 3.6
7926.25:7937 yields 1.4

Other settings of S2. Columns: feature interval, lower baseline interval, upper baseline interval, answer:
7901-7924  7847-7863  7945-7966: -4.34 Ang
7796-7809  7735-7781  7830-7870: 2.85 Ang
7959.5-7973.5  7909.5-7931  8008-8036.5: 1.26 Ang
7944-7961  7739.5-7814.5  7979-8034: 1.40 Ang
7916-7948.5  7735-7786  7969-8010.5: -4.45 Ang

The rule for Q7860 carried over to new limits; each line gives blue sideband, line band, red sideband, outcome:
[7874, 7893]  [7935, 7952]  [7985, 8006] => -4.9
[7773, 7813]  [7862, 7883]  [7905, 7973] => 0.7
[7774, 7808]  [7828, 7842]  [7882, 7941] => 1.4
